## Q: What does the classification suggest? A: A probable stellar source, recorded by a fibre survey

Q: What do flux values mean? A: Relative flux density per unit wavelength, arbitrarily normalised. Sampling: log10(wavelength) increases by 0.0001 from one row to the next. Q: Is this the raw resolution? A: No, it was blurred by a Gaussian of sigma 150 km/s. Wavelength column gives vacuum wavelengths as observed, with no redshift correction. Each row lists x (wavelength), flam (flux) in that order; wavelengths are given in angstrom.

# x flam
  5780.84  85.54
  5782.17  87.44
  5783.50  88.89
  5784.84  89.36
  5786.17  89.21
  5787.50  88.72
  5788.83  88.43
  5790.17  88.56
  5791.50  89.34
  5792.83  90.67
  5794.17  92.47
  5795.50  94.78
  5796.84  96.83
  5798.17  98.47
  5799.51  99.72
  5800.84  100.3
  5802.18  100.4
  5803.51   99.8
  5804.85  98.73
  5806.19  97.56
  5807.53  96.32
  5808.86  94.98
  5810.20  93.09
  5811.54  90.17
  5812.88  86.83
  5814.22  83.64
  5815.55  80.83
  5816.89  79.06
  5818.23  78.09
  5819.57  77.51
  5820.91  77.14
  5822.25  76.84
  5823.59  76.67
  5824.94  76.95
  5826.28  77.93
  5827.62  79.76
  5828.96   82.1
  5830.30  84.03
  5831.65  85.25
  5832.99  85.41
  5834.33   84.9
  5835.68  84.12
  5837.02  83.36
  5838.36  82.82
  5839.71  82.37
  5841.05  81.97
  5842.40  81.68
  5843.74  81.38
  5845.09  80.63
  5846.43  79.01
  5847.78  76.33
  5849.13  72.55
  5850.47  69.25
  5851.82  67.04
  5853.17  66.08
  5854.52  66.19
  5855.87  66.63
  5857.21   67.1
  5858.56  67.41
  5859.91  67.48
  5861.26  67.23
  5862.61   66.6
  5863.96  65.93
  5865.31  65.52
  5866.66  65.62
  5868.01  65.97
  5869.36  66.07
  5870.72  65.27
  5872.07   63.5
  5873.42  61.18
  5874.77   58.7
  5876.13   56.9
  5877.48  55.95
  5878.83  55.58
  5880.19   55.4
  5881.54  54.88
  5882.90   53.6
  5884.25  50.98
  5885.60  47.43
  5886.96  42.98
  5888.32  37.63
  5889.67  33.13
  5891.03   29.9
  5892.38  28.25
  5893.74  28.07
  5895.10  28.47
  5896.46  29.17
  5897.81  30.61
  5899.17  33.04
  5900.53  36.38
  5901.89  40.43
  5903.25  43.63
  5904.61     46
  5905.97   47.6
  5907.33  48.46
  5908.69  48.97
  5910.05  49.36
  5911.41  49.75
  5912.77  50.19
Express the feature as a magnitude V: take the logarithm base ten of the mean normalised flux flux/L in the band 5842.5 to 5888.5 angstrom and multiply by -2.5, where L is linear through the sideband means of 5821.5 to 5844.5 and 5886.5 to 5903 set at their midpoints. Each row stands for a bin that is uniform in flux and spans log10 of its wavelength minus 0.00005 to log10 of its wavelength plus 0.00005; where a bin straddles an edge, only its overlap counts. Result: -0.145 mag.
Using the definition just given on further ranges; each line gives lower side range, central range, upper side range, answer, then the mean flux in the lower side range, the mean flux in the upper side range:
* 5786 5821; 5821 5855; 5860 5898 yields -0.08 mag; 91.1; 51.6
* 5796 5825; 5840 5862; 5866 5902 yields -0.10 mag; 89.3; 47.3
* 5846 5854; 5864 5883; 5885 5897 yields -0.22 mag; 71.3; 33.8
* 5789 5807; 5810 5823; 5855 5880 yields 0.07 mag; 95.7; 63.7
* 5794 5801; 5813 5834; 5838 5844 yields 0.10 mag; 97.3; 82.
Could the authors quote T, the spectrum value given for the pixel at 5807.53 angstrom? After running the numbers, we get 96.32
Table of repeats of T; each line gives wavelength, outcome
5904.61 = 46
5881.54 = 54.88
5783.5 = 88.89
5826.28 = 77.93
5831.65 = 85.25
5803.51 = 99.8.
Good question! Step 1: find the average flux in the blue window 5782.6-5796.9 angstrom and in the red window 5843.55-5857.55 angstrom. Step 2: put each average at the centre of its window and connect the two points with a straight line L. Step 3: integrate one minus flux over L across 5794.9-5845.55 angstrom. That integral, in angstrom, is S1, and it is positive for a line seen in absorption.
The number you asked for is -3.5 angstrom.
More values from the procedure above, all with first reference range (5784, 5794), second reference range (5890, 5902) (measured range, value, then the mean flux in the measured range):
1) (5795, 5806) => -2.07 angstrom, 98.6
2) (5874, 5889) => -4.84 angstrom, 51.9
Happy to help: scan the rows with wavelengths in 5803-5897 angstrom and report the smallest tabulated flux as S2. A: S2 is 28.07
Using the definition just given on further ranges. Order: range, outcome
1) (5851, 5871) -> 65.27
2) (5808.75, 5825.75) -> 76.67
